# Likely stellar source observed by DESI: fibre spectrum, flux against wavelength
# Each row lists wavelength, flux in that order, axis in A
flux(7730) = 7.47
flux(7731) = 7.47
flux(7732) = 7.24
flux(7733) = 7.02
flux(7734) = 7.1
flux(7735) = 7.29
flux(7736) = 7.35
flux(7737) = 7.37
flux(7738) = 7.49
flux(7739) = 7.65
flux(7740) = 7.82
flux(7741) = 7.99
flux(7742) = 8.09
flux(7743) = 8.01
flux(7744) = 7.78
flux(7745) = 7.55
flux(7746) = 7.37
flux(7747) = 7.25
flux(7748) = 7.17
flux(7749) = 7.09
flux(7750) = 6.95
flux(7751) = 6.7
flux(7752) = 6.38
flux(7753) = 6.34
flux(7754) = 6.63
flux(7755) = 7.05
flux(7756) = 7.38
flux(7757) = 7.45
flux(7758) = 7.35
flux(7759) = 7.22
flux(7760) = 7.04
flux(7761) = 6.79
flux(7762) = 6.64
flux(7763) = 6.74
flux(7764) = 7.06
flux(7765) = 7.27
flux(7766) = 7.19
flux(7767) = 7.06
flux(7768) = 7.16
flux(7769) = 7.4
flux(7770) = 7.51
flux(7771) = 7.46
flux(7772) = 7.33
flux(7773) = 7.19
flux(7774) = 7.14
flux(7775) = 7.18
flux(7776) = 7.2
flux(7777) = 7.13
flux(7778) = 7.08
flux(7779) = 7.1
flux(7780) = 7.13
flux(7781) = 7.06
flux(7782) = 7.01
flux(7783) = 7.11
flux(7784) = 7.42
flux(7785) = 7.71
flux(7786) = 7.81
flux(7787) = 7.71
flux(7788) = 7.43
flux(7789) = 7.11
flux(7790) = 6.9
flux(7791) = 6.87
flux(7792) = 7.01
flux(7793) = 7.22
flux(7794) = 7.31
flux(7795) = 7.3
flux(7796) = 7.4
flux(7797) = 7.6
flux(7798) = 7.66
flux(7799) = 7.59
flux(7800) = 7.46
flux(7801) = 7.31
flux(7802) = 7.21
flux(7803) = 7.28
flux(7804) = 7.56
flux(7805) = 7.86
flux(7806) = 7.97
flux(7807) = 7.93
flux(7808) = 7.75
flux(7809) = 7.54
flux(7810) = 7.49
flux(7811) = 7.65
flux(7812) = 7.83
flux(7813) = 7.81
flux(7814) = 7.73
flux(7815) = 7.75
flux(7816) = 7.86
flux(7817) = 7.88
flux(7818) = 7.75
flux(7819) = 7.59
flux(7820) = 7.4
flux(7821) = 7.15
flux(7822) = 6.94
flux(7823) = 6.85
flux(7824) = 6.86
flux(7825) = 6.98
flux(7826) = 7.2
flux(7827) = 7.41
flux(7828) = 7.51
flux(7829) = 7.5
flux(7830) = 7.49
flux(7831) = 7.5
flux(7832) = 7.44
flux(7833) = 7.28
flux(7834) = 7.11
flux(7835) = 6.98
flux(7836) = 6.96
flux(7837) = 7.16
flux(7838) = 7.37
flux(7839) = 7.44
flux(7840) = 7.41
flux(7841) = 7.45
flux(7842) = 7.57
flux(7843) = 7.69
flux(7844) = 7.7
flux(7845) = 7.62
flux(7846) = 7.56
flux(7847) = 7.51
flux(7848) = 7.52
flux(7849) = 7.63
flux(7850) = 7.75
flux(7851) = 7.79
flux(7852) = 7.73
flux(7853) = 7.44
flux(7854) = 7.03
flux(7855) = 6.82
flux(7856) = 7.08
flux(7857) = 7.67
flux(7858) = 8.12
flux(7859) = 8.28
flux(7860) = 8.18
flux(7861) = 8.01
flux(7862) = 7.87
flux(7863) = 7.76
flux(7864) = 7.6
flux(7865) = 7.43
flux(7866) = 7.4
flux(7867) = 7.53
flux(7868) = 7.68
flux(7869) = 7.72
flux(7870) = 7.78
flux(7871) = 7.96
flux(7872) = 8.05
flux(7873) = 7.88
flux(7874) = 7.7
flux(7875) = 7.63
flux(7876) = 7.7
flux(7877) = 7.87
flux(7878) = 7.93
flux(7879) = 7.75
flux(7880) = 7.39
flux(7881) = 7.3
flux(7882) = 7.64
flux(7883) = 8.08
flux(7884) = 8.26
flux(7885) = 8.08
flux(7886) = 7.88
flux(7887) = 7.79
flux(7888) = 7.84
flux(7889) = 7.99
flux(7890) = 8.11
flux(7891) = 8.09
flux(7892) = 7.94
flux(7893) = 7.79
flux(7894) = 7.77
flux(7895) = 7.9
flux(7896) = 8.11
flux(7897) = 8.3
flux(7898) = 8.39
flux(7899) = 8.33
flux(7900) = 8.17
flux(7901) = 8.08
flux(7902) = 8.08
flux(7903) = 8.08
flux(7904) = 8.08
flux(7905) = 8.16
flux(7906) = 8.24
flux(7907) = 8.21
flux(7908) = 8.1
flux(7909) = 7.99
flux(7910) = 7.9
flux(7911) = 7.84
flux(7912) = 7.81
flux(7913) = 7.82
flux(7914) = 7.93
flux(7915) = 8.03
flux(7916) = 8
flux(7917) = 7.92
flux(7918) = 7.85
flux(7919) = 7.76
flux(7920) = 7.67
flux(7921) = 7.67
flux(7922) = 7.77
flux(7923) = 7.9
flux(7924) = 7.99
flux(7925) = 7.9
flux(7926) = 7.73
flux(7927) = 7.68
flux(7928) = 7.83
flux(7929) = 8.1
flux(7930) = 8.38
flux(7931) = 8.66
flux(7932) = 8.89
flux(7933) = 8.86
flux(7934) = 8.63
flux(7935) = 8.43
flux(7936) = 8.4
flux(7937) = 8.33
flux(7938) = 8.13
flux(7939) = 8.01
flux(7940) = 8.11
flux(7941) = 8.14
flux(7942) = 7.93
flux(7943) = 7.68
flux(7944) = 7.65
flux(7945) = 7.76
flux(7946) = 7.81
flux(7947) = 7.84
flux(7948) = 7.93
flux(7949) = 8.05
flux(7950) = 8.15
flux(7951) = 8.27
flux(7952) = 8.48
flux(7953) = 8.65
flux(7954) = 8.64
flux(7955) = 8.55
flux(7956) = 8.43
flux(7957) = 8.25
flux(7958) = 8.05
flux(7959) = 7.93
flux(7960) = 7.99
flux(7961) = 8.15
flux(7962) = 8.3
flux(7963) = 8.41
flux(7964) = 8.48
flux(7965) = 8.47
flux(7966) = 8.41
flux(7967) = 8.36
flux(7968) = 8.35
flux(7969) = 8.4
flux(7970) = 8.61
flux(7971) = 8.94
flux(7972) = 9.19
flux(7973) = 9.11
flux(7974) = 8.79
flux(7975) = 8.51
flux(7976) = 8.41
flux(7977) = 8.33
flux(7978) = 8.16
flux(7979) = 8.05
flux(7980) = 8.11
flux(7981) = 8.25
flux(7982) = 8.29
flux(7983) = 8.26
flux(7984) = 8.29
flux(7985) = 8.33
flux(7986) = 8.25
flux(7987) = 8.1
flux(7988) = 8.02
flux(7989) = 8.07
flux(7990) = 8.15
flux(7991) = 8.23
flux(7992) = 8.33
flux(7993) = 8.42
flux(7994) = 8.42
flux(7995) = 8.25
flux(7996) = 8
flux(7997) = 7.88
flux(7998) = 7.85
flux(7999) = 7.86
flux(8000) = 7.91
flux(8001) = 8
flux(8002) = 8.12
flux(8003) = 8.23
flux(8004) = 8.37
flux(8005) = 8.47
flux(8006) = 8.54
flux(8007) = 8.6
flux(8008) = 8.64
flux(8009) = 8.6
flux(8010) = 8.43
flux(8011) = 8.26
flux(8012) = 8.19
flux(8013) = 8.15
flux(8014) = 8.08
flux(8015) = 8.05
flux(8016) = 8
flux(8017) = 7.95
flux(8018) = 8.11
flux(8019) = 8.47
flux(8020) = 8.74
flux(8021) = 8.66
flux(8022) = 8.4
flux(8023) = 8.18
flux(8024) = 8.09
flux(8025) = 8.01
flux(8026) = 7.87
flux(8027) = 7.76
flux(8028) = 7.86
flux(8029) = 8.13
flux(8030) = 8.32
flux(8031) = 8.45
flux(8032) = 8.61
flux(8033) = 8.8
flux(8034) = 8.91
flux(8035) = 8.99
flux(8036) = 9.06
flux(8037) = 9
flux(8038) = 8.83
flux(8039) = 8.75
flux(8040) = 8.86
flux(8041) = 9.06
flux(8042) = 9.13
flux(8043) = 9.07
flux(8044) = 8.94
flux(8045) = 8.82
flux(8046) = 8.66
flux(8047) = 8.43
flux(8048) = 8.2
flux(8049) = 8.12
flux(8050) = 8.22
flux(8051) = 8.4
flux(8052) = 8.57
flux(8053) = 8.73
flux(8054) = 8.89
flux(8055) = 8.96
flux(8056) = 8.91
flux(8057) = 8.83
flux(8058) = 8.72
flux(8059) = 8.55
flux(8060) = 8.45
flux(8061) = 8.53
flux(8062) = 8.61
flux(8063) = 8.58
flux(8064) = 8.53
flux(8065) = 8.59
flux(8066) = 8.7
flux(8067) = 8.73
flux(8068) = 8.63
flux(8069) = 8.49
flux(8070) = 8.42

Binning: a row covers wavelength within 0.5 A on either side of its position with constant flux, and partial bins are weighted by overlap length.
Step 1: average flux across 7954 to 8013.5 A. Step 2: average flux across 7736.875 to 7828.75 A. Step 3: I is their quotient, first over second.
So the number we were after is 1.13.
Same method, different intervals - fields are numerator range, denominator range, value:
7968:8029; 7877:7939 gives 1.03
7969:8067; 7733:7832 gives 1.15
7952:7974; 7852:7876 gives 1.10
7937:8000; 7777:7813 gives 1.11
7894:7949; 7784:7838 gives 1.08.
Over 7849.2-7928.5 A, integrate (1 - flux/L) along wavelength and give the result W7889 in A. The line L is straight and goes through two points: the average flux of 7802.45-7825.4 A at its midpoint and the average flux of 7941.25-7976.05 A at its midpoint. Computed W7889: 0.9 A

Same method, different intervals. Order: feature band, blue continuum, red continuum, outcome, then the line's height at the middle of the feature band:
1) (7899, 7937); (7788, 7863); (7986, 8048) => -0.79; 7.91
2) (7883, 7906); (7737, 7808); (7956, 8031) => -0.66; 7.84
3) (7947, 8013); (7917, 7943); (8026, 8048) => 0.37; 8.36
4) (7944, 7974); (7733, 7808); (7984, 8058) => -0.77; 8.13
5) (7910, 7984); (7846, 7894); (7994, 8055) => -1.10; 8.08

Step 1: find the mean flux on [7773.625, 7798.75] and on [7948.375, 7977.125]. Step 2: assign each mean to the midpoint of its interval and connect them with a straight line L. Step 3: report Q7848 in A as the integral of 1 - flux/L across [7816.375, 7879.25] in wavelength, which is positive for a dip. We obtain 1.2 A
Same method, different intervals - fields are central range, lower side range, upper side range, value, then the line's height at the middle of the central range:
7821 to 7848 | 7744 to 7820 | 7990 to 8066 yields 0.8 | 7.55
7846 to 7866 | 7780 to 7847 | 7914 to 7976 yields 0.1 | 7.68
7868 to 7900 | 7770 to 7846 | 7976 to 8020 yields -0.7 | 7.72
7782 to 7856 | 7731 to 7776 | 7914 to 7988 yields 1.2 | 7.56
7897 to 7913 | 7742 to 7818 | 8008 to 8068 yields -0.4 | 7.9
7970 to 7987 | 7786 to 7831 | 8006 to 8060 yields -0.4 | 8.25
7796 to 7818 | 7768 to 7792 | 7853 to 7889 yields -0.8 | 7.4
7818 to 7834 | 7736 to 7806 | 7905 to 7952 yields 0.6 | 7.54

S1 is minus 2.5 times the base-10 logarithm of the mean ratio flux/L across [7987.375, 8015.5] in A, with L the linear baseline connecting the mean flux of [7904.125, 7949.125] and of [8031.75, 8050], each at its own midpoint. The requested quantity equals 0.04 mag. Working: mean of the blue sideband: 8.03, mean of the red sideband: 8.78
